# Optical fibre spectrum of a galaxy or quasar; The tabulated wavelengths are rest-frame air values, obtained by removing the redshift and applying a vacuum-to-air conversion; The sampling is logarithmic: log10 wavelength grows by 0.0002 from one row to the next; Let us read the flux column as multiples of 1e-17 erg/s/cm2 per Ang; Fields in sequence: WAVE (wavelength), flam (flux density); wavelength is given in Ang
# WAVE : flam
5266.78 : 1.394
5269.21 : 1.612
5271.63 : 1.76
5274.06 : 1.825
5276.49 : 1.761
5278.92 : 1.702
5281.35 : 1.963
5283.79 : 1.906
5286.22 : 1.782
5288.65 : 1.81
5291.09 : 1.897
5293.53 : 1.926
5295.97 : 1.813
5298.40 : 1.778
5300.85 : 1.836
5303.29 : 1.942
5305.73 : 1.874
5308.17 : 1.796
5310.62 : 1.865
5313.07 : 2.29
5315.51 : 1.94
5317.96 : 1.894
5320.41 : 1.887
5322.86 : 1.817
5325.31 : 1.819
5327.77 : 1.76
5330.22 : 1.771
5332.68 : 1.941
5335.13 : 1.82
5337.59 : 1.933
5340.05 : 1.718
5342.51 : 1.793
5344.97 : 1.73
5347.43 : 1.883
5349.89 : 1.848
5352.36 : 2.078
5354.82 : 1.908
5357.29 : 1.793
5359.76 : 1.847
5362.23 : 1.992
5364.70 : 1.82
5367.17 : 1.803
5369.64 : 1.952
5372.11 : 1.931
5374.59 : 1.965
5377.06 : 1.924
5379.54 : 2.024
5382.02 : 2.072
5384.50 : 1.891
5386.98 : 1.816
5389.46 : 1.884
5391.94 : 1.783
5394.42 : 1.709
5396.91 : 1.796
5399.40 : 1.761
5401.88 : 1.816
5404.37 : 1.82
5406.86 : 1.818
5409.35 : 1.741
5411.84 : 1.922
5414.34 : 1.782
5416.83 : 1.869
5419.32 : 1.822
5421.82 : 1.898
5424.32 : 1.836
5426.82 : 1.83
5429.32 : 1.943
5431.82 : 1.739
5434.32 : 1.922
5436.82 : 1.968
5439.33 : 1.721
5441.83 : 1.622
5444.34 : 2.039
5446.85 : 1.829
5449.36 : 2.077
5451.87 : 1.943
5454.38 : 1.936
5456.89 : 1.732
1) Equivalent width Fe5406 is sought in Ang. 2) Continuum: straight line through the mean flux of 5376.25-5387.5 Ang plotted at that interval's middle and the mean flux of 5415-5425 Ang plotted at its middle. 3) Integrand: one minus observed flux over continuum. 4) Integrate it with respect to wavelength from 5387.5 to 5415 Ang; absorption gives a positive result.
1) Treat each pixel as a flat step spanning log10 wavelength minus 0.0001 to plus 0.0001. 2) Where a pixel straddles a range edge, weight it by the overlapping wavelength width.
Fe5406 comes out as 1.4 Ang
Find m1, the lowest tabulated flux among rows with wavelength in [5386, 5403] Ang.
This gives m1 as 1.709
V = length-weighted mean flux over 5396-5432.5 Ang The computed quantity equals 1.83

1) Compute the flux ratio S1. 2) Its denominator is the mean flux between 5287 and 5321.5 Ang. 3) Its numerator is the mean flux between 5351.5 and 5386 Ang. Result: 1.02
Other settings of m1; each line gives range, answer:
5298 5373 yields 1.718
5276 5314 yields 1.702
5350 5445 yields 1.622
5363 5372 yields 1.803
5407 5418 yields 1.741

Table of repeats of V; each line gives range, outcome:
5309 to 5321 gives 1.97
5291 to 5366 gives 1.87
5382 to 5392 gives 1.88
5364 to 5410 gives 1.86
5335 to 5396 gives 1.88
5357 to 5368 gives 1.86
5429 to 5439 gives 1.87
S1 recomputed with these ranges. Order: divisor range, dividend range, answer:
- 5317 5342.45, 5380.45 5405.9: 1.00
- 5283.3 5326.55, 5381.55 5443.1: 0.97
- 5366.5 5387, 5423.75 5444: 0.94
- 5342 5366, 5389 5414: 0.96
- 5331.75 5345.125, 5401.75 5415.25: 0.99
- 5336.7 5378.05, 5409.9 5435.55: 0.99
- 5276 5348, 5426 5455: 1.01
